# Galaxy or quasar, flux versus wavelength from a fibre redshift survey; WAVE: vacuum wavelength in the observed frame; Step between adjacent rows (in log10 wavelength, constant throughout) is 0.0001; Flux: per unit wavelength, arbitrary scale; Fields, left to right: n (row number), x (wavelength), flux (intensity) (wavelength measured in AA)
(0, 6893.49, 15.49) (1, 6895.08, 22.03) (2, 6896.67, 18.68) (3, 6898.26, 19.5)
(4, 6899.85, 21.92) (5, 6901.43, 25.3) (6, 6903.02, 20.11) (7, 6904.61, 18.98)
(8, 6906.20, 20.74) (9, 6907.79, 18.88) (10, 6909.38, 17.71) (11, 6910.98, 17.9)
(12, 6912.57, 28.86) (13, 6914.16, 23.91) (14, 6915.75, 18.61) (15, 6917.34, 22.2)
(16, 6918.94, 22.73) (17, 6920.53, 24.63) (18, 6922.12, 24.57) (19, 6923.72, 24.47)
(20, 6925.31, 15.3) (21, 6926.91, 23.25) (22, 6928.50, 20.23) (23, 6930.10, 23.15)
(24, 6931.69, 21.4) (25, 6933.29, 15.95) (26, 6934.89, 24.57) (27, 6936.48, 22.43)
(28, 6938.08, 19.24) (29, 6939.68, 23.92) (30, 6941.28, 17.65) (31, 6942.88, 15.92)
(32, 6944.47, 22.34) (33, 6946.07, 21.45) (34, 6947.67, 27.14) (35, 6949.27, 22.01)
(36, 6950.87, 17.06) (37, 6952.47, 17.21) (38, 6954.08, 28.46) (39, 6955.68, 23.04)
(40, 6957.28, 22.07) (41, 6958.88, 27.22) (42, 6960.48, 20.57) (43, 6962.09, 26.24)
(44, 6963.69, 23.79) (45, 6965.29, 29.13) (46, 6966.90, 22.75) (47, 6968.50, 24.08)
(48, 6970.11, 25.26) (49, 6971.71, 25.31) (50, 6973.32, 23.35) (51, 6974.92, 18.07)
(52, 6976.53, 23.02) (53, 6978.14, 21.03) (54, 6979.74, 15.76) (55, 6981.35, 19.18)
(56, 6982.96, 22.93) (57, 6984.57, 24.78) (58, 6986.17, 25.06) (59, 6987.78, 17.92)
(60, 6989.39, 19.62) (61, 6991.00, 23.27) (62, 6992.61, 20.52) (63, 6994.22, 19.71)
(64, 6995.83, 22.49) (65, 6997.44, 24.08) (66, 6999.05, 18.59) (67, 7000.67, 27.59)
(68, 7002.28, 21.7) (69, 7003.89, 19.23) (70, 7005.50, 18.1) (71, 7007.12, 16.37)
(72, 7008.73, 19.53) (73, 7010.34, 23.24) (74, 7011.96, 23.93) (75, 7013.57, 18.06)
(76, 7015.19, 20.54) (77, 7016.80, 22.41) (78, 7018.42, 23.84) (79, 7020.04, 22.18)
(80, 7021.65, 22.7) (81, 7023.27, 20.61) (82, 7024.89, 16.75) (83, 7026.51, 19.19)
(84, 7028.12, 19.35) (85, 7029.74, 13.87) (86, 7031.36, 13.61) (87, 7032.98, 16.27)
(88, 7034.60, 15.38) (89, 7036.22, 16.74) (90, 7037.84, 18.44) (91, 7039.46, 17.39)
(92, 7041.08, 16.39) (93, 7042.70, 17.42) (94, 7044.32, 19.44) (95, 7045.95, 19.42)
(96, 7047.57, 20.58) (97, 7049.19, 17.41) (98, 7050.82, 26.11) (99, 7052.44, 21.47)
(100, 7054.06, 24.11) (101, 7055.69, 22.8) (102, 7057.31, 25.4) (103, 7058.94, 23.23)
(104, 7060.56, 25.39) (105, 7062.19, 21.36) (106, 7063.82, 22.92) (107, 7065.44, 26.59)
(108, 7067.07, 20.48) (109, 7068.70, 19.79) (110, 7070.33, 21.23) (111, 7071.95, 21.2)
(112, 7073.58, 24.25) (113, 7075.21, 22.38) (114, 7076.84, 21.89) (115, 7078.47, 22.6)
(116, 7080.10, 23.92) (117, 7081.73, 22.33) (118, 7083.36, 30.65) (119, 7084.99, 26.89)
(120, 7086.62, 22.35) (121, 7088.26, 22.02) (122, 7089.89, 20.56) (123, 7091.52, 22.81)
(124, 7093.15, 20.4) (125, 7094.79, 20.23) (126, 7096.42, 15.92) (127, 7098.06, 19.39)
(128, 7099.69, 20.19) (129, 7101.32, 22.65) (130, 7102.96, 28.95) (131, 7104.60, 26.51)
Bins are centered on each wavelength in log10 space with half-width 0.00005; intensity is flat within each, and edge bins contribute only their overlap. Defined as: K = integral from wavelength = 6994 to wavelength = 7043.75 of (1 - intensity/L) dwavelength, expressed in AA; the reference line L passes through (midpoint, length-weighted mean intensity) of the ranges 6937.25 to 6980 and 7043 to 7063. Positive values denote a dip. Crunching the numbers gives 6.0 AA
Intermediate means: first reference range 22.4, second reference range 22.1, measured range 19.5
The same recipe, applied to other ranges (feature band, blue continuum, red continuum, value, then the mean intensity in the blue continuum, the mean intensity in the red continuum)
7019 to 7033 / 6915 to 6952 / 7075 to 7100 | 2.1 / 21.3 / 22.2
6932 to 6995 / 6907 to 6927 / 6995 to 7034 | -3.2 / 21.7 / 20.1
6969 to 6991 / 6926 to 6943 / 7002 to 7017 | -1.4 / 20.8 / 20.2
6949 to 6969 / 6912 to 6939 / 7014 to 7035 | -2.3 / 22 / 19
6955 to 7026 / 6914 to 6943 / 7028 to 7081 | -3.2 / 21.3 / 20.6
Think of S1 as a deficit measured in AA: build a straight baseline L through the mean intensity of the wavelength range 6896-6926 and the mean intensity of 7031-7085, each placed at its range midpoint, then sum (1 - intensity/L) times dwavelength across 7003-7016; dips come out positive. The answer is 0.9 AA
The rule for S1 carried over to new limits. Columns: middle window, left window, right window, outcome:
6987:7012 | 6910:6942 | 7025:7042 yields -3.6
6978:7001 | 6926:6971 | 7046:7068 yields 1.2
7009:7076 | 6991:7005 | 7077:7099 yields 4.4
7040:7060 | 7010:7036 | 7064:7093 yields 0.0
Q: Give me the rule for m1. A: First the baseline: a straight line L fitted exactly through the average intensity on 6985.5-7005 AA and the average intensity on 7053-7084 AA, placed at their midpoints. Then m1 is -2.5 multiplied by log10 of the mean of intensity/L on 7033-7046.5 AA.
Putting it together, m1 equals 0.28 mag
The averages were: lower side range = 21.6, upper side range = 23.2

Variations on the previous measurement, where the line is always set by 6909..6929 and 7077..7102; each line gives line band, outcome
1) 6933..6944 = 0.09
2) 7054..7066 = -0.08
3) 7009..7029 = 0.06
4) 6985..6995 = 0.04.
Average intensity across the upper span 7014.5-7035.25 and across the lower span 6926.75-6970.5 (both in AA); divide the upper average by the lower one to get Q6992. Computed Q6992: 0.85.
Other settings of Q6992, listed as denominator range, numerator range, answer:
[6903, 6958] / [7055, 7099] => 1.05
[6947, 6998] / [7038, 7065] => 0.95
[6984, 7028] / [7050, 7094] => 1.09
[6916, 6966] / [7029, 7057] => 0.85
